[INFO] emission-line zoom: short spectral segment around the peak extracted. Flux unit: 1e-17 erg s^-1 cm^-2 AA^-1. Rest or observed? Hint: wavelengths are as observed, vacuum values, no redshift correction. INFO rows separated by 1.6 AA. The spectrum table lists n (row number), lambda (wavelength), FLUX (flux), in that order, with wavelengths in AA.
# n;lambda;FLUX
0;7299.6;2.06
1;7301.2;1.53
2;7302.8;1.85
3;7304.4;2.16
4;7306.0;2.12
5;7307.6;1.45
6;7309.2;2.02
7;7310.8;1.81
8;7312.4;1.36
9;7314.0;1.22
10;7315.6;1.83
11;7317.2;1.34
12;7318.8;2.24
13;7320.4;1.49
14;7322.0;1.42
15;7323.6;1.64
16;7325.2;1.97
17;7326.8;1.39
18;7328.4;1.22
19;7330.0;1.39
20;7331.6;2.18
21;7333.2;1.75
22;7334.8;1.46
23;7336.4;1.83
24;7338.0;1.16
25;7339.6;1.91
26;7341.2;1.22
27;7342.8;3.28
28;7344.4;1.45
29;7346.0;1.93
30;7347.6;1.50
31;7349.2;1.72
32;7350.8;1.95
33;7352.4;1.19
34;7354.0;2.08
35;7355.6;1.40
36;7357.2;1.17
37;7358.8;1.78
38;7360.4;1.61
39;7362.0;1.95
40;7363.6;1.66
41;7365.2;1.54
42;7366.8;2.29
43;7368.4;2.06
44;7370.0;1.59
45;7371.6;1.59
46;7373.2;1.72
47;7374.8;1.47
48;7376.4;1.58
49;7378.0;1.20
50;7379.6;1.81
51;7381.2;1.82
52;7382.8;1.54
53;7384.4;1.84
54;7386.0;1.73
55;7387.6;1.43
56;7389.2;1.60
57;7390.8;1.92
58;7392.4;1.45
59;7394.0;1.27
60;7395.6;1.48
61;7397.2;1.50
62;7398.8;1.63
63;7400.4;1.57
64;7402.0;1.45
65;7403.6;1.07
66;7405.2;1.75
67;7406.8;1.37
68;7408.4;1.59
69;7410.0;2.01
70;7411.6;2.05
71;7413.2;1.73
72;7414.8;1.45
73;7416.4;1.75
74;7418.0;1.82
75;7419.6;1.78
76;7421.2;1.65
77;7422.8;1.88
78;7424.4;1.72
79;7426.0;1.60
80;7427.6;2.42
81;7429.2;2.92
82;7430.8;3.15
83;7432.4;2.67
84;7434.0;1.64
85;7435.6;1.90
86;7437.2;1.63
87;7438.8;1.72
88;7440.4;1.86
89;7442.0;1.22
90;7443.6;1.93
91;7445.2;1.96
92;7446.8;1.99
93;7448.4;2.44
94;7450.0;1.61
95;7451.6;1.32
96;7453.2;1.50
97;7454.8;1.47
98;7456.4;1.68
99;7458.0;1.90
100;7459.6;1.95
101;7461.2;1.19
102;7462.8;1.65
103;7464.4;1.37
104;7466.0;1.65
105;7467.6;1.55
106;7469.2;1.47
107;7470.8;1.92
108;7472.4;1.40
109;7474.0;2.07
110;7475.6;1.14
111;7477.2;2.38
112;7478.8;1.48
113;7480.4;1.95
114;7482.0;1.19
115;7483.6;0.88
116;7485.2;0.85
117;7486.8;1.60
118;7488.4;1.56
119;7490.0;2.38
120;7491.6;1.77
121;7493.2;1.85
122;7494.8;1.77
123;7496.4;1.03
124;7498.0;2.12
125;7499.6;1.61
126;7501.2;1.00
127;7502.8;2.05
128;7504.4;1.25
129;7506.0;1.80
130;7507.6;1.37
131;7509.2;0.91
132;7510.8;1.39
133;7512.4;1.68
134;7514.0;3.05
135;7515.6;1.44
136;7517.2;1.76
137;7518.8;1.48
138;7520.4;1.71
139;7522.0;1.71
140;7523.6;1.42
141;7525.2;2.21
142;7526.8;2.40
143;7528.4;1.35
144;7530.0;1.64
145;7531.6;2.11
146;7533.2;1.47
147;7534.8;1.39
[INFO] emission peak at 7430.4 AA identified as [S II] 6716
